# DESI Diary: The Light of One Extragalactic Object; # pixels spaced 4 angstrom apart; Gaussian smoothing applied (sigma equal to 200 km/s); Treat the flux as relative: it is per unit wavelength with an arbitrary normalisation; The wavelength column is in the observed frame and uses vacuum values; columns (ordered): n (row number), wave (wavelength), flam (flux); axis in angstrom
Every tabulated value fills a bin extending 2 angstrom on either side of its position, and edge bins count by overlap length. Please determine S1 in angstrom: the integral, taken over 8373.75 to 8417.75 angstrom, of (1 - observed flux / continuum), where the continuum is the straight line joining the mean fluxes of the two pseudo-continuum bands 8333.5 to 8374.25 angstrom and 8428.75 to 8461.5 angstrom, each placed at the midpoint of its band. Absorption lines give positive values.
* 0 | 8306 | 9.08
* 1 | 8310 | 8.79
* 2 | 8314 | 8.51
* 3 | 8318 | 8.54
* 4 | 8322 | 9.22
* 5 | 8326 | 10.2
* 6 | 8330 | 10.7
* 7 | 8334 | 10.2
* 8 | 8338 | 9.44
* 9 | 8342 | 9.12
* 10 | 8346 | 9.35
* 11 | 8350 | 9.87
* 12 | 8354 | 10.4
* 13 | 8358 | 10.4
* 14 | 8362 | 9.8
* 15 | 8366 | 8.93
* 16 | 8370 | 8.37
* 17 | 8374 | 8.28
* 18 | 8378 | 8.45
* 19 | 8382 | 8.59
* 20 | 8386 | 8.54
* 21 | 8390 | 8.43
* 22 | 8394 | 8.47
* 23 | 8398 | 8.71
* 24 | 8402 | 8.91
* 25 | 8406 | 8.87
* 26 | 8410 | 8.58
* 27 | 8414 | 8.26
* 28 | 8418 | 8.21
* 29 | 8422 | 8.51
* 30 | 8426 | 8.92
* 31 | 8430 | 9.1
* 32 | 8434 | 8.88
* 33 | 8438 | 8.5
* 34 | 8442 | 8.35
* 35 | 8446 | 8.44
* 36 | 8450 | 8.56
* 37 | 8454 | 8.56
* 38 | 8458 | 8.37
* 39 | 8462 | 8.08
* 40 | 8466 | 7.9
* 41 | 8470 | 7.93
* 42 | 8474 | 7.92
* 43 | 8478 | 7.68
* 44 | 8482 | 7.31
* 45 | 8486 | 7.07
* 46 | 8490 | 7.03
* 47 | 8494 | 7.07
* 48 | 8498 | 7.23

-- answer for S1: 2.5 angstrom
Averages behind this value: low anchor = 9.49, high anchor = 8.56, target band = 8.55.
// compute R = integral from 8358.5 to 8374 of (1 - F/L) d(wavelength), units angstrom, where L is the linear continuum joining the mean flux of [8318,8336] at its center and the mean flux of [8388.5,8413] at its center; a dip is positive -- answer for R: 0.29 angstrom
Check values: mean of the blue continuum 9.91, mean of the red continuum 8.65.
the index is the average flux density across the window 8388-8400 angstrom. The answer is 8.54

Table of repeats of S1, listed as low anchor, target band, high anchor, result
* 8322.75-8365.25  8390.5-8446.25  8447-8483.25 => 0.9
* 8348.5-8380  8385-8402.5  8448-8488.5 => 0.6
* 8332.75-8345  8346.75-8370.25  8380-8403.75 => -1.3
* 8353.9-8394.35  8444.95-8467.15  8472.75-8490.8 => -1.6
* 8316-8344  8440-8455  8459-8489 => -0.8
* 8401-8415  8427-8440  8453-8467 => -0.6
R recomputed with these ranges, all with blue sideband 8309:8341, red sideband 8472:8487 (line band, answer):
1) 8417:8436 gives -1.3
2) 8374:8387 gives 0.4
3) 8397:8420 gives -0.5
